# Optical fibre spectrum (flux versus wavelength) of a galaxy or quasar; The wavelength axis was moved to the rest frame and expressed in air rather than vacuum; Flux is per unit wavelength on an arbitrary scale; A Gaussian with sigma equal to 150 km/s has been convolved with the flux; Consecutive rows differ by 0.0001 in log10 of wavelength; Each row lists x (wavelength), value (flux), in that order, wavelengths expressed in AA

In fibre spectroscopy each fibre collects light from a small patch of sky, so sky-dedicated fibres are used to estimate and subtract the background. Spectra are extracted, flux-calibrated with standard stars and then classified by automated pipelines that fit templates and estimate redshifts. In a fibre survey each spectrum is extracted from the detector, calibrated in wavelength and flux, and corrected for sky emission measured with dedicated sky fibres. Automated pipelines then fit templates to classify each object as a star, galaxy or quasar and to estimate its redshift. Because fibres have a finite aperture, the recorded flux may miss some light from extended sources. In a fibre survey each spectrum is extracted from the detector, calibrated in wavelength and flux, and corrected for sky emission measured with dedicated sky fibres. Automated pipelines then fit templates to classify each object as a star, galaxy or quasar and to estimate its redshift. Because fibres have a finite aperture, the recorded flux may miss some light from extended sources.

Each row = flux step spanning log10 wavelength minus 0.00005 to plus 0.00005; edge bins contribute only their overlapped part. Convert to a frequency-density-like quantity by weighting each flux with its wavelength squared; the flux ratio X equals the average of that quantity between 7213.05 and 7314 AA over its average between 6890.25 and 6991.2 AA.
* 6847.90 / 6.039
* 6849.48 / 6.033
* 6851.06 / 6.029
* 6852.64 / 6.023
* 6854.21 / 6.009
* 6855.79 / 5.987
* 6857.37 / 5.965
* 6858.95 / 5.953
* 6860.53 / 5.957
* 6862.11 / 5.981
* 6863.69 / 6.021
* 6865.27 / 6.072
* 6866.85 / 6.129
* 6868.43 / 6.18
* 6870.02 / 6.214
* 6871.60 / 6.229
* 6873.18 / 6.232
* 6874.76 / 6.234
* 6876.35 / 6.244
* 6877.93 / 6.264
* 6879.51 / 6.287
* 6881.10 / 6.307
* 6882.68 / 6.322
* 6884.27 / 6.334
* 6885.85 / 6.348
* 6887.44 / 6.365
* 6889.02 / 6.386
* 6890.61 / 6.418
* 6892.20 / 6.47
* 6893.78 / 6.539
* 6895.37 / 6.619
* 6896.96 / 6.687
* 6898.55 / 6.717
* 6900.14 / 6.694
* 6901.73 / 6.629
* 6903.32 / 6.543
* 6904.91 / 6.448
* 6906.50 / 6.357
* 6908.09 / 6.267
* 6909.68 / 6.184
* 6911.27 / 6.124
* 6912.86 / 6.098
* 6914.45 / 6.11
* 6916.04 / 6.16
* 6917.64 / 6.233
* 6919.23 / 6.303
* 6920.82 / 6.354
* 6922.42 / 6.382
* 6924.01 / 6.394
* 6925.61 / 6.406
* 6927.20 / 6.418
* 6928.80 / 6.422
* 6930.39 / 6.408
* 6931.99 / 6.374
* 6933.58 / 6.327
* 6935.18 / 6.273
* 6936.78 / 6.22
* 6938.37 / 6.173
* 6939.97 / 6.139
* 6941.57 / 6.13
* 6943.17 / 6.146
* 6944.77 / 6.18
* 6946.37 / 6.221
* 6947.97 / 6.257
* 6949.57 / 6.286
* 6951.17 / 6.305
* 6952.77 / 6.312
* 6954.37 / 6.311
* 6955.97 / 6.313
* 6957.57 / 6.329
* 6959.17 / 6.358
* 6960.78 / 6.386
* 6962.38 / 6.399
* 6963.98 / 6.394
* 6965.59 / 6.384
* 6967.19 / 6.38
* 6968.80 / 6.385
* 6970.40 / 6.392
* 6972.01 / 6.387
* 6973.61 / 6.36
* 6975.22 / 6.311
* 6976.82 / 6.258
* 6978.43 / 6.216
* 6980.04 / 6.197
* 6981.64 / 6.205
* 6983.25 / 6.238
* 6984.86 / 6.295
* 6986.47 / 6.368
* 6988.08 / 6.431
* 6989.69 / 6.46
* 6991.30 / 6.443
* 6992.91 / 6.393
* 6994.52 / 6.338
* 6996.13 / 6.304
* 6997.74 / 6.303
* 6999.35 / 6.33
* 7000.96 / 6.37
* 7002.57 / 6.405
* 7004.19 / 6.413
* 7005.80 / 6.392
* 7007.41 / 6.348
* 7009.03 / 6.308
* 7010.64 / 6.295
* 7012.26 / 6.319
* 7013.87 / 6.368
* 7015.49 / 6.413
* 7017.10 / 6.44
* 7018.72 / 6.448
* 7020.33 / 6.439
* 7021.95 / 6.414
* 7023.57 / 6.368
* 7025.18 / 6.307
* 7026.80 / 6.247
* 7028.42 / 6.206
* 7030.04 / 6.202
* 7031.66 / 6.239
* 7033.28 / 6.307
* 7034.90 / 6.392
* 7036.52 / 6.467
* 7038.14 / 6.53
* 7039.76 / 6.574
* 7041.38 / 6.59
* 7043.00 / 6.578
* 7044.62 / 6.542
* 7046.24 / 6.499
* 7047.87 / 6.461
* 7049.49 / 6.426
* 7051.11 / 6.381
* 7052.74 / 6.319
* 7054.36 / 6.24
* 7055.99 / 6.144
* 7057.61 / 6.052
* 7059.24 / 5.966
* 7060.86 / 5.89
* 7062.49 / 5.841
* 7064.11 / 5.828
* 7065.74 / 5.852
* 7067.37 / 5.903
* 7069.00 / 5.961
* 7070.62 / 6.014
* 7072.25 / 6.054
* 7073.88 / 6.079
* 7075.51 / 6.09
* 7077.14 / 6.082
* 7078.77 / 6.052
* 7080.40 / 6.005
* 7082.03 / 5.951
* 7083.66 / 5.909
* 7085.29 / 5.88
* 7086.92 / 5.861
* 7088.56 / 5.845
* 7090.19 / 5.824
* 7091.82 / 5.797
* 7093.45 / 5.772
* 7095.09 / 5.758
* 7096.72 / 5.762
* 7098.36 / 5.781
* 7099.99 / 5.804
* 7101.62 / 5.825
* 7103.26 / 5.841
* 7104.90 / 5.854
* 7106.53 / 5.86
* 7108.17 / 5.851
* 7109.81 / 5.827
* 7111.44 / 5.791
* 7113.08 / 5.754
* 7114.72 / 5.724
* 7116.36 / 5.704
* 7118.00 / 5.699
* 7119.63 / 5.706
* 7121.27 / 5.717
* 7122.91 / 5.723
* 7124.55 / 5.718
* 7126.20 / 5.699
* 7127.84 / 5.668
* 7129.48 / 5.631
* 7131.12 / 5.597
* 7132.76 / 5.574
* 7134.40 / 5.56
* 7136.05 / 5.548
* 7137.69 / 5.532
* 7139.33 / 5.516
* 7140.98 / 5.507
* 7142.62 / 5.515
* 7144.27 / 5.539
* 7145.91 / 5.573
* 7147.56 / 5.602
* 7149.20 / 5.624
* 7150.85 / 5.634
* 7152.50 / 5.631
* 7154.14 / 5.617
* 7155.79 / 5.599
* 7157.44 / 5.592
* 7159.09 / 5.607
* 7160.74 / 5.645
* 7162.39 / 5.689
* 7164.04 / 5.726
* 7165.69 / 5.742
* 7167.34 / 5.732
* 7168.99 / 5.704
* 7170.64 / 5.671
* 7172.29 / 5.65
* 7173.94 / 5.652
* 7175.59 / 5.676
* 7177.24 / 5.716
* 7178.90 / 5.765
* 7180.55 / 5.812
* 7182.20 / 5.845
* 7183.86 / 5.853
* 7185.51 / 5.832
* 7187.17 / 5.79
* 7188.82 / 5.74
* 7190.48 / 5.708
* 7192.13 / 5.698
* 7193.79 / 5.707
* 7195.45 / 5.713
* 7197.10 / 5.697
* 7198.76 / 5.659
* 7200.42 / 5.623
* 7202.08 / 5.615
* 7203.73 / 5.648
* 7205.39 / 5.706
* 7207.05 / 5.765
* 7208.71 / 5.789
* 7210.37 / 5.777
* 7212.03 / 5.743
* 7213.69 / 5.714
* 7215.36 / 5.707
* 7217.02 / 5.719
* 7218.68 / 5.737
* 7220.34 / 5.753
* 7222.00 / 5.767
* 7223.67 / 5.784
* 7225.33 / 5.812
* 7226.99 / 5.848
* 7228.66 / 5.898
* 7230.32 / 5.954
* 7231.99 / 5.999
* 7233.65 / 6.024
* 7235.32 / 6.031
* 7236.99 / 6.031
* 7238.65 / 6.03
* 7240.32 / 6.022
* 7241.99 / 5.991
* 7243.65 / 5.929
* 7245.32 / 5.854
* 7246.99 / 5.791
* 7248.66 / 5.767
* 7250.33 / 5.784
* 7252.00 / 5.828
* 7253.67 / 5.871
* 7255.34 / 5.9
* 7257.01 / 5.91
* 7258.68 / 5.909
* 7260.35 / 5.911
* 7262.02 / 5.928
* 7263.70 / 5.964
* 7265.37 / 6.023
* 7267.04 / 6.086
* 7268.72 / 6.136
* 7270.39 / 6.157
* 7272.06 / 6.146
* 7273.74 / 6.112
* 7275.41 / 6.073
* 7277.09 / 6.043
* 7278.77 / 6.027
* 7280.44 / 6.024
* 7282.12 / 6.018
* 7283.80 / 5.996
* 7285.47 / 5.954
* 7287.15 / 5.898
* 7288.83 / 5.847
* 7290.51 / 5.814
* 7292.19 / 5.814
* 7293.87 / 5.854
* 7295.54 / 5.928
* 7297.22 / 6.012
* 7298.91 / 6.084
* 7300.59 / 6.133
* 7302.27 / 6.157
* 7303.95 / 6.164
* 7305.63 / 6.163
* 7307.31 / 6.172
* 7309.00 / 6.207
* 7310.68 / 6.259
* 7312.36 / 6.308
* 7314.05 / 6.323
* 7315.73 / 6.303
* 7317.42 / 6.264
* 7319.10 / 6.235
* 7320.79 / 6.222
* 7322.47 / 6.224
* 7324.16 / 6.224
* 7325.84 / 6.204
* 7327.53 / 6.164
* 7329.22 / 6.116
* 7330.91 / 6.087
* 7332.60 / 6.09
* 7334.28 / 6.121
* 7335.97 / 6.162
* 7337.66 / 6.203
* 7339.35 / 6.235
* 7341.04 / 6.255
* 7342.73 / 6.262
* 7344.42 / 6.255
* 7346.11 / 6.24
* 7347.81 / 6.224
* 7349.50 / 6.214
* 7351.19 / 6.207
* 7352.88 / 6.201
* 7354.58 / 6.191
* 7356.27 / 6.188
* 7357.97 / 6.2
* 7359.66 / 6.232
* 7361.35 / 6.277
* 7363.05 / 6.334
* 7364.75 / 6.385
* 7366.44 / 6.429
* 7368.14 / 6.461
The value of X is 1.03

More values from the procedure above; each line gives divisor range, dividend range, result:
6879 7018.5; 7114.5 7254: 0.97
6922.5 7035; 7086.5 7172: 0.94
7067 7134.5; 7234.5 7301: 1.07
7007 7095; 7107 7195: 0.94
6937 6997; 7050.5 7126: 0.97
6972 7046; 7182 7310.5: 0.99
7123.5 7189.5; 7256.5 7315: 1.11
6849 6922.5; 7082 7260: 1.00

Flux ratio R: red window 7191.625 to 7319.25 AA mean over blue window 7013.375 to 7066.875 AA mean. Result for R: 0.9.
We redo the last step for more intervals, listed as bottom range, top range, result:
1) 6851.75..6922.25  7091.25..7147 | 0.91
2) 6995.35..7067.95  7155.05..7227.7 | 0.91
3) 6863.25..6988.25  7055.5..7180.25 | 0.91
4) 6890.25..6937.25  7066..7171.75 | 0.90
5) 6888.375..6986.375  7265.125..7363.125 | 0.97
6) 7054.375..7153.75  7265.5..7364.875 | 1.06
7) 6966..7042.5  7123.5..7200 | 0.89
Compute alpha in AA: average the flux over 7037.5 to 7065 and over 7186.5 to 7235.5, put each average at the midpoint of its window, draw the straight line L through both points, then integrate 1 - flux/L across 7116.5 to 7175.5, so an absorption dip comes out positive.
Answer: 3.4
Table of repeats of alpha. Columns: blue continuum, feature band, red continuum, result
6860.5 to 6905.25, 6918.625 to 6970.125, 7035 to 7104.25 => -0.5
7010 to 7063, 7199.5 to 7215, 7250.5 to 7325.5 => 1.1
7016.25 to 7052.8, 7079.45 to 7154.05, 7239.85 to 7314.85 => 6.6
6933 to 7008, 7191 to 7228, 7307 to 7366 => 3.1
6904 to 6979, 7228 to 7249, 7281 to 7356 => 0.7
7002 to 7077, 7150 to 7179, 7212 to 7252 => 1.6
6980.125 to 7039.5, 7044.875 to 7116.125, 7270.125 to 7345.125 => 3.8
